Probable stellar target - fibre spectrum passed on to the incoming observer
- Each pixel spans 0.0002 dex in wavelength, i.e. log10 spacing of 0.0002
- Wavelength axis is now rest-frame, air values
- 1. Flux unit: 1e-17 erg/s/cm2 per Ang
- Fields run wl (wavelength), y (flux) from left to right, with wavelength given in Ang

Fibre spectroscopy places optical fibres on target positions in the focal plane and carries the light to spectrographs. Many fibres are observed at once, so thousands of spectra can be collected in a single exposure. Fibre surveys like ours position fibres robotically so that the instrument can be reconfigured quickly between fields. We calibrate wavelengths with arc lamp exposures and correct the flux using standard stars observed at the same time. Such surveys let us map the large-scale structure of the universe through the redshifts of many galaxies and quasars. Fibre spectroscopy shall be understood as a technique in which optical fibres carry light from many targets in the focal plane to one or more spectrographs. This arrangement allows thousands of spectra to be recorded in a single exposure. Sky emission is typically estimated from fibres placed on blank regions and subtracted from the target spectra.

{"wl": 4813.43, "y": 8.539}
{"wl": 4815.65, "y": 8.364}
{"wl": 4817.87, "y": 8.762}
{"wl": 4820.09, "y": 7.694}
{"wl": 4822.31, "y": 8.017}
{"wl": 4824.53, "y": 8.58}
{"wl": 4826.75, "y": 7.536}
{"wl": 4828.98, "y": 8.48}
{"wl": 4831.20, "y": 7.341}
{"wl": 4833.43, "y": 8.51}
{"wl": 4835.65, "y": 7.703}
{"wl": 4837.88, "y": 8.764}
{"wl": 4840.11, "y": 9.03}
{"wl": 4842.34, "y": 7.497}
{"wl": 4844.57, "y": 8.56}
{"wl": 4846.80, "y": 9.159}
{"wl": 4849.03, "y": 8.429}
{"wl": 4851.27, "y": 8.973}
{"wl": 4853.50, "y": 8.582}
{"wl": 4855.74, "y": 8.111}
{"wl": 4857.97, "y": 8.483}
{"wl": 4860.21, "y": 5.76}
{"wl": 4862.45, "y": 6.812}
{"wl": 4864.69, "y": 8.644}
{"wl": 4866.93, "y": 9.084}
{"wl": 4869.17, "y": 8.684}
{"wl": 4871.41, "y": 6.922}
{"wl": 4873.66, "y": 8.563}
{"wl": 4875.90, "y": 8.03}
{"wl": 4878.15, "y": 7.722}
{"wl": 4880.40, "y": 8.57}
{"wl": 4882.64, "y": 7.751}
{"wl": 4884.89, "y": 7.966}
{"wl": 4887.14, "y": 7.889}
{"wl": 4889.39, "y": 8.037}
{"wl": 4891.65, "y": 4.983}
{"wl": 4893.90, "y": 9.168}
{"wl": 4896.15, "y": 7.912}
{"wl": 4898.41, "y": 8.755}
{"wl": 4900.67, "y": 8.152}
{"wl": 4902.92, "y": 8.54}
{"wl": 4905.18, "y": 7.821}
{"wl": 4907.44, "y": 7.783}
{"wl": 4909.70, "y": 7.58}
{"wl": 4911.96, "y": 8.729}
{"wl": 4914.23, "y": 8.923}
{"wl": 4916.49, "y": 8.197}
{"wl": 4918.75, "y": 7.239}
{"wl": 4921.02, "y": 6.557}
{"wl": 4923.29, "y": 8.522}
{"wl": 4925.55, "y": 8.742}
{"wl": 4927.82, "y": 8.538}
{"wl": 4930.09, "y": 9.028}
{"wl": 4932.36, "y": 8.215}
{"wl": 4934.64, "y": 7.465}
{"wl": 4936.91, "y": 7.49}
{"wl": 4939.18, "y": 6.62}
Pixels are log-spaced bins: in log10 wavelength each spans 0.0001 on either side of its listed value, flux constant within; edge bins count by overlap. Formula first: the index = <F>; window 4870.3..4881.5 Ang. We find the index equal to 7.96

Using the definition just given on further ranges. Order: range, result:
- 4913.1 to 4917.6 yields 8.57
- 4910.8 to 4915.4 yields 8.81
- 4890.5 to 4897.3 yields 7.35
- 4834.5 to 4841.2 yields 8.5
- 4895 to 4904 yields 8.34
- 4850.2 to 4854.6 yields 8.79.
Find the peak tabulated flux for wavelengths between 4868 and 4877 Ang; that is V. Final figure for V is 8.684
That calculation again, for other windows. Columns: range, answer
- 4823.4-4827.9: 8.58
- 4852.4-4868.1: 9.084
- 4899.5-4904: 8.54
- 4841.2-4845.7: 8.56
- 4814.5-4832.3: 8.762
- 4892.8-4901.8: 9.168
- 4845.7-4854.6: 9.159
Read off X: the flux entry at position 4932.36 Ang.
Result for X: 8.215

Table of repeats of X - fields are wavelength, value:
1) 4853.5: 8.582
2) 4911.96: 8.729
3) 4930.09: 9.028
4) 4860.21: 5.76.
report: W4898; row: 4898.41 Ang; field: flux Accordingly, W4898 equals 8.755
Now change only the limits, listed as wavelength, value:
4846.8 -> 9.159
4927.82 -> 8.538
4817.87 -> 8.762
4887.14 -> 7.889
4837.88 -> 8.764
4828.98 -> 8.48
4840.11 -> 9.03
